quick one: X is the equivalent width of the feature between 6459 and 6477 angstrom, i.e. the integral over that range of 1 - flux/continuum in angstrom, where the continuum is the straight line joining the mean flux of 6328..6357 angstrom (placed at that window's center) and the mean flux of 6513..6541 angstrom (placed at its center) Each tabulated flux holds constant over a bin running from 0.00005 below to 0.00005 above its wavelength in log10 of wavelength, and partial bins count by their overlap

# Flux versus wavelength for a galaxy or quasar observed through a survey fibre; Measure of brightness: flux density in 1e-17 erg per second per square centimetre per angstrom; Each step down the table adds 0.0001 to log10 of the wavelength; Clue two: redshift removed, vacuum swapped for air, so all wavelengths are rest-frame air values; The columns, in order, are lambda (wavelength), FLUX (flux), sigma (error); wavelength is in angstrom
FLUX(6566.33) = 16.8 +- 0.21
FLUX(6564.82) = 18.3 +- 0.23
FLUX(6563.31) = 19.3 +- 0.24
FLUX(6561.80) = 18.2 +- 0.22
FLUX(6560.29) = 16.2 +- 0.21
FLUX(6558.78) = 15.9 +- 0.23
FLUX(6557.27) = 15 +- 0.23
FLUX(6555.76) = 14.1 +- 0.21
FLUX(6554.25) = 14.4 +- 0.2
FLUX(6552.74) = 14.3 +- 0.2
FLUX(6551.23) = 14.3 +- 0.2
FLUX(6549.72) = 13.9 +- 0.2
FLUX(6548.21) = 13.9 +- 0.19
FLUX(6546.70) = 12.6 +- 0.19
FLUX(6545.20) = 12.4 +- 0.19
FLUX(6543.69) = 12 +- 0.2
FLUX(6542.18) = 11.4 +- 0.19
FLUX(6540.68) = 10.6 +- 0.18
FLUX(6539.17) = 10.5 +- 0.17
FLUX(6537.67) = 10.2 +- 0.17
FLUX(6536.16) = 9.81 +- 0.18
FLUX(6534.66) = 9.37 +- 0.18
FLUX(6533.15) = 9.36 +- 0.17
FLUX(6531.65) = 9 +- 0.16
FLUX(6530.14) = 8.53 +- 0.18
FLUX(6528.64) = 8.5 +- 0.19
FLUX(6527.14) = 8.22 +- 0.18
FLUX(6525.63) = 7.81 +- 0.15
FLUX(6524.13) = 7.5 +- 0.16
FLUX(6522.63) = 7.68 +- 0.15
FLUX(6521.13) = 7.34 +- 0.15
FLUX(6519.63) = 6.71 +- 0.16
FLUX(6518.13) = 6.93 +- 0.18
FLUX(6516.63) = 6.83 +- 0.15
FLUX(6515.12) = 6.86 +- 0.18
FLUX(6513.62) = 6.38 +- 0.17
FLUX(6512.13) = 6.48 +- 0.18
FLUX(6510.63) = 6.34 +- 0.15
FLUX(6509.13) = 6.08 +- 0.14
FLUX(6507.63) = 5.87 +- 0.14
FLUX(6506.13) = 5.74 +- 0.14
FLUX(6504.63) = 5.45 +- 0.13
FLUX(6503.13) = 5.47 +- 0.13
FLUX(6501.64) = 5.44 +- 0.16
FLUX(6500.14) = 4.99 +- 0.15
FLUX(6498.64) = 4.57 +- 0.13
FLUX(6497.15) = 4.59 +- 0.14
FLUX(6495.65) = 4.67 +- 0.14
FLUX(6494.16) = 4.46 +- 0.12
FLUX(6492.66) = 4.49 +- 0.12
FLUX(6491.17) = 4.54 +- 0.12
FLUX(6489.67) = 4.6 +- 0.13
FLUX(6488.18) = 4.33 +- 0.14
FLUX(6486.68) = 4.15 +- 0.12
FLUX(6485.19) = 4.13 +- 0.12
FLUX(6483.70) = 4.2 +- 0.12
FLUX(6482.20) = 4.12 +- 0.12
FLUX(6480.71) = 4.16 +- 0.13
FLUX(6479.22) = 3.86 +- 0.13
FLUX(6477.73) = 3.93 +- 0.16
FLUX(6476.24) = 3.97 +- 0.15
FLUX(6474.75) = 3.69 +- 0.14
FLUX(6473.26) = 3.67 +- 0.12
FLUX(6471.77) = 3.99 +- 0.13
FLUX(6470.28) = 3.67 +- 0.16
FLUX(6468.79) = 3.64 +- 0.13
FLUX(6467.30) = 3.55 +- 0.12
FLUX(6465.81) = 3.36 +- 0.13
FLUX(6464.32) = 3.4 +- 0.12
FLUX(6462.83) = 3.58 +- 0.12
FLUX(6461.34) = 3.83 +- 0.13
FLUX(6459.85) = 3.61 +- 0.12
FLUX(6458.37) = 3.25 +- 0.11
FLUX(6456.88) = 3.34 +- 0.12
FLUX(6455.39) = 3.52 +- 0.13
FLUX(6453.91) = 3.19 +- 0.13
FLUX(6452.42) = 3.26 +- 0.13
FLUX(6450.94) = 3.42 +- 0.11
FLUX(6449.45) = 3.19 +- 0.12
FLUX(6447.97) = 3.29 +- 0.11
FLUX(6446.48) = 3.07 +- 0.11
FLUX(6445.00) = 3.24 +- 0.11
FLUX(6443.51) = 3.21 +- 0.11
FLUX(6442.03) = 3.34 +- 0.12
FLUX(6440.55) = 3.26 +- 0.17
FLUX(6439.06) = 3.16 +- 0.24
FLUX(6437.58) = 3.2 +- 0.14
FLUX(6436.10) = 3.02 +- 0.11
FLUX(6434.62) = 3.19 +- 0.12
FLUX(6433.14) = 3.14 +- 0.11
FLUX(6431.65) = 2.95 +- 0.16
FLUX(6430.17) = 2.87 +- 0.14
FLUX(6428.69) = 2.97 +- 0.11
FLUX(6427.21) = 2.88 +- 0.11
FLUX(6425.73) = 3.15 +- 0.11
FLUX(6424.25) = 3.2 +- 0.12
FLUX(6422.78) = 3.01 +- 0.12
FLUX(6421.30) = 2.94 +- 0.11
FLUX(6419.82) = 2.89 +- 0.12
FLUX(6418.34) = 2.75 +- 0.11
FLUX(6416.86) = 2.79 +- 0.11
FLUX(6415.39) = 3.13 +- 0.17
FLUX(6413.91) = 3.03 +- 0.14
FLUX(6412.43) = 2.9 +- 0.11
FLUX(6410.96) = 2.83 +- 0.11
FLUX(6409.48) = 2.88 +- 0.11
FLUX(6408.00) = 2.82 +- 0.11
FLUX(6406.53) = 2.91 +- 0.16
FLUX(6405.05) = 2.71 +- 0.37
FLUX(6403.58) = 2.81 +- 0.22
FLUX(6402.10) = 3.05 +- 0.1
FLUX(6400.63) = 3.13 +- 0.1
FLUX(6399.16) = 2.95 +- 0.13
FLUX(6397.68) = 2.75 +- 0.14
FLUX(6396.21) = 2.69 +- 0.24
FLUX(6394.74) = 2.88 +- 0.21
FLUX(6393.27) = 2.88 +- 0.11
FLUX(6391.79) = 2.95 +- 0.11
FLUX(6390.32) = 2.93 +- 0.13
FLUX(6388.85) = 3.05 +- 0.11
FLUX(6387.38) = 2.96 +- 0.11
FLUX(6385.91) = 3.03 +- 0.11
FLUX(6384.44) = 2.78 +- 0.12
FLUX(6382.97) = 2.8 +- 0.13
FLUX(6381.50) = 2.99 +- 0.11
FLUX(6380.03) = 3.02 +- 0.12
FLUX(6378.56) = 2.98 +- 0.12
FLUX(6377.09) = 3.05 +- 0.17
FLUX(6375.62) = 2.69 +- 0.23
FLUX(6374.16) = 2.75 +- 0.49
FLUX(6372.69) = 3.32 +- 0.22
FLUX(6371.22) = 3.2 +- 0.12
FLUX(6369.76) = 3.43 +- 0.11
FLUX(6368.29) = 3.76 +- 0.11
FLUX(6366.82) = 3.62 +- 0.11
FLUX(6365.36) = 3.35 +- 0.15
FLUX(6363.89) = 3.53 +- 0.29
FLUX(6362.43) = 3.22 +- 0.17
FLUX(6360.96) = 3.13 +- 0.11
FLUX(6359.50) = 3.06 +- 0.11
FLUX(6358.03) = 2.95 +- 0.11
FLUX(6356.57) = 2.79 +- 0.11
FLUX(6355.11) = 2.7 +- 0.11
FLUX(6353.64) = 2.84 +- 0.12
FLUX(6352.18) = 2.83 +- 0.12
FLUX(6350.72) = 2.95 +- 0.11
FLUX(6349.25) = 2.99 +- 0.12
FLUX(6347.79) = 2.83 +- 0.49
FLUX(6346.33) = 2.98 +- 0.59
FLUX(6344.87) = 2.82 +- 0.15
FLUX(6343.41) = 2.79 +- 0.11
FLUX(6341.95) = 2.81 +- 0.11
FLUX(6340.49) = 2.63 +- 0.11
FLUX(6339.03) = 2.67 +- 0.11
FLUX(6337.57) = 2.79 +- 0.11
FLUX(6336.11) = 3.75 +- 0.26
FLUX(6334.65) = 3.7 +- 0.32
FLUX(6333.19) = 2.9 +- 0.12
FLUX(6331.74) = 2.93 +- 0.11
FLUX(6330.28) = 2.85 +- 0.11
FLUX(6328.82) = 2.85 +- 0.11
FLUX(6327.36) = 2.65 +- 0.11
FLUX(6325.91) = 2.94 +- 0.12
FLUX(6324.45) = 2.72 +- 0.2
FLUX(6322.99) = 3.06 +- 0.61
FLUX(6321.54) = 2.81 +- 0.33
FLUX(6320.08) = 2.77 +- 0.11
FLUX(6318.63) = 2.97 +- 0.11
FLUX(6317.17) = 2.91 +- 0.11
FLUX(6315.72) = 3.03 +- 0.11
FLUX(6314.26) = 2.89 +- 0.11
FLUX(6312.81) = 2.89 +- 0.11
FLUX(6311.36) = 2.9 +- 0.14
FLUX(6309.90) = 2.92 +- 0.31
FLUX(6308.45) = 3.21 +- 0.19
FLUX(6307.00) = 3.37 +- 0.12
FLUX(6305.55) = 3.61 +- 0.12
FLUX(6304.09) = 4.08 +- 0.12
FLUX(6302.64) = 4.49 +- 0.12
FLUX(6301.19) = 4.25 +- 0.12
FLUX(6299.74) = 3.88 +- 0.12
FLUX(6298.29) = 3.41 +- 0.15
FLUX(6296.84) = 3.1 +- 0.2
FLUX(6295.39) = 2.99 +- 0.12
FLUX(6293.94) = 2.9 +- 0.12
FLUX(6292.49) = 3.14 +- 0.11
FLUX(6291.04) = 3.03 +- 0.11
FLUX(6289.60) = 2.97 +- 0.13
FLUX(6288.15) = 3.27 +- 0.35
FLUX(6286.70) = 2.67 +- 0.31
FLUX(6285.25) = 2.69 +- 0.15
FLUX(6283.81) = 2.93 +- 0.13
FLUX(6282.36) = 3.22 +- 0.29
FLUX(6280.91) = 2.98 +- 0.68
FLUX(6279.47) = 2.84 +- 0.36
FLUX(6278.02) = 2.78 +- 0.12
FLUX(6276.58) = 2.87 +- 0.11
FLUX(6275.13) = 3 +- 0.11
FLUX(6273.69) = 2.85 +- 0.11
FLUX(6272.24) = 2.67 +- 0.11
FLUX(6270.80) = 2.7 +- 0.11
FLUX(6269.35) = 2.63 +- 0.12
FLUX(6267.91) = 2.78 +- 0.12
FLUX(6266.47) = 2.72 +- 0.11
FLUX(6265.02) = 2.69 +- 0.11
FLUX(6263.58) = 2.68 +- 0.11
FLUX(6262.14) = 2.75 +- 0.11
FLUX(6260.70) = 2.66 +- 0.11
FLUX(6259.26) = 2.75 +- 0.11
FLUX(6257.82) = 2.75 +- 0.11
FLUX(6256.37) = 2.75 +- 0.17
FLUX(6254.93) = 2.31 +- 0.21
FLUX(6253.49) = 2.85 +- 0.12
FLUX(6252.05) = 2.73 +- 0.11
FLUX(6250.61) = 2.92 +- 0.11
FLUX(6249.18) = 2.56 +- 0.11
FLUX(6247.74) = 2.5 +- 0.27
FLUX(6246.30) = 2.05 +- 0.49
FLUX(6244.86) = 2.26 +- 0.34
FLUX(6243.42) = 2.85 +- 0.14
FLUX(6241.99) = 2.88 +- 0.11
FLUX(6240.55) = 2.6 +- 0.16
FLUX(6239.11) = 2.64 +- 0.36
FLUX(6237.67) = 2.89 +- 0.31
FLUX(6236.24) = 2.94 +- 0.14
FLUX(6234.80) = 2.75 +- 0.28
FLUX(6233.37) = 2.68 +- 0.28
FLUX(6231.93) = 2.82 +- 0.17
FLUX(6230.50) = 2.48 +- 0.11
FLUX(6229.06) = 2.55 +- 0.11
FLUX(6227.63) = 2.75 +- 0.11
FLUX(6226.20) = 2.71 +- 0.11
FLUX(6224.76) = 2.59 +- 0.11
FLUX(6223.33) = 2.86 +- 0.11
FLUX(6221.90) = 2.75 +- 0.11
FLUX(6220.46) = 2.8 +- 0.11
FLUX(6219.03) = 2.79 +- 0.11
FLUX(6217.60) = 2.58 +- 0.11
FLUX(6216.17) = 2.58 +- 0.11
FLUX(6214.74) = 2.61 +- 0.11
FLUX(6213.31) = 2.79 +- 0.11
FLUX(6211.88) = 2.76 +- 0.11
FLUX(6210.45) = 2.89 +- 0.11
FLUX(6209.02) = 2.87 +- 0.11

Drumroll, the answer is 8.0 angstrom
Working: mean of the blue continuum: 2.92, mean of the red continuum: 8.3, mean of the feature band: 3.66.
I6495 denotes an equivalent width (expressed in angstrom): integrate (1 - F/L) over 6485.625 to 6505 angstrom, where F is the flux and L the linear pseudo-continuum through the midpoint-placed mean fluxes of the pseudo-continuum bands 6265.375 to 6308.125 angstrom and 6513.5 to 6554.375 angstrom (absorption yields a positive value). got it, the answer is 9.02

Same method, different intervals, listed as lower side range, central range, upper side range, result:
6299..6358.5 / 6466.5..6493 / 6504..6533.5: 9.6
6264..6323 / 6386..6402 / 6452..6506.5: 3.1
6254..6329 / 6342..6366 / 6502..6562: 9.0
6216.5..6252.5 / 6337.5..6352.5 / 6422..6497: 1.4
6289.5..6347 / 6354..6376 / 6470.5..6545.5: 4.3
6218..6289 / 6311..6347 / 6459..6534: 6.4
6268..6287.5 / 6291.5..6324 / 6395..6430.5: -4.5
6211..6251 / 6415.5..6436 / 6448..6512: 4.8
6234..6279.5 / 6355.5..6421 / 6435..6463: 2.4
